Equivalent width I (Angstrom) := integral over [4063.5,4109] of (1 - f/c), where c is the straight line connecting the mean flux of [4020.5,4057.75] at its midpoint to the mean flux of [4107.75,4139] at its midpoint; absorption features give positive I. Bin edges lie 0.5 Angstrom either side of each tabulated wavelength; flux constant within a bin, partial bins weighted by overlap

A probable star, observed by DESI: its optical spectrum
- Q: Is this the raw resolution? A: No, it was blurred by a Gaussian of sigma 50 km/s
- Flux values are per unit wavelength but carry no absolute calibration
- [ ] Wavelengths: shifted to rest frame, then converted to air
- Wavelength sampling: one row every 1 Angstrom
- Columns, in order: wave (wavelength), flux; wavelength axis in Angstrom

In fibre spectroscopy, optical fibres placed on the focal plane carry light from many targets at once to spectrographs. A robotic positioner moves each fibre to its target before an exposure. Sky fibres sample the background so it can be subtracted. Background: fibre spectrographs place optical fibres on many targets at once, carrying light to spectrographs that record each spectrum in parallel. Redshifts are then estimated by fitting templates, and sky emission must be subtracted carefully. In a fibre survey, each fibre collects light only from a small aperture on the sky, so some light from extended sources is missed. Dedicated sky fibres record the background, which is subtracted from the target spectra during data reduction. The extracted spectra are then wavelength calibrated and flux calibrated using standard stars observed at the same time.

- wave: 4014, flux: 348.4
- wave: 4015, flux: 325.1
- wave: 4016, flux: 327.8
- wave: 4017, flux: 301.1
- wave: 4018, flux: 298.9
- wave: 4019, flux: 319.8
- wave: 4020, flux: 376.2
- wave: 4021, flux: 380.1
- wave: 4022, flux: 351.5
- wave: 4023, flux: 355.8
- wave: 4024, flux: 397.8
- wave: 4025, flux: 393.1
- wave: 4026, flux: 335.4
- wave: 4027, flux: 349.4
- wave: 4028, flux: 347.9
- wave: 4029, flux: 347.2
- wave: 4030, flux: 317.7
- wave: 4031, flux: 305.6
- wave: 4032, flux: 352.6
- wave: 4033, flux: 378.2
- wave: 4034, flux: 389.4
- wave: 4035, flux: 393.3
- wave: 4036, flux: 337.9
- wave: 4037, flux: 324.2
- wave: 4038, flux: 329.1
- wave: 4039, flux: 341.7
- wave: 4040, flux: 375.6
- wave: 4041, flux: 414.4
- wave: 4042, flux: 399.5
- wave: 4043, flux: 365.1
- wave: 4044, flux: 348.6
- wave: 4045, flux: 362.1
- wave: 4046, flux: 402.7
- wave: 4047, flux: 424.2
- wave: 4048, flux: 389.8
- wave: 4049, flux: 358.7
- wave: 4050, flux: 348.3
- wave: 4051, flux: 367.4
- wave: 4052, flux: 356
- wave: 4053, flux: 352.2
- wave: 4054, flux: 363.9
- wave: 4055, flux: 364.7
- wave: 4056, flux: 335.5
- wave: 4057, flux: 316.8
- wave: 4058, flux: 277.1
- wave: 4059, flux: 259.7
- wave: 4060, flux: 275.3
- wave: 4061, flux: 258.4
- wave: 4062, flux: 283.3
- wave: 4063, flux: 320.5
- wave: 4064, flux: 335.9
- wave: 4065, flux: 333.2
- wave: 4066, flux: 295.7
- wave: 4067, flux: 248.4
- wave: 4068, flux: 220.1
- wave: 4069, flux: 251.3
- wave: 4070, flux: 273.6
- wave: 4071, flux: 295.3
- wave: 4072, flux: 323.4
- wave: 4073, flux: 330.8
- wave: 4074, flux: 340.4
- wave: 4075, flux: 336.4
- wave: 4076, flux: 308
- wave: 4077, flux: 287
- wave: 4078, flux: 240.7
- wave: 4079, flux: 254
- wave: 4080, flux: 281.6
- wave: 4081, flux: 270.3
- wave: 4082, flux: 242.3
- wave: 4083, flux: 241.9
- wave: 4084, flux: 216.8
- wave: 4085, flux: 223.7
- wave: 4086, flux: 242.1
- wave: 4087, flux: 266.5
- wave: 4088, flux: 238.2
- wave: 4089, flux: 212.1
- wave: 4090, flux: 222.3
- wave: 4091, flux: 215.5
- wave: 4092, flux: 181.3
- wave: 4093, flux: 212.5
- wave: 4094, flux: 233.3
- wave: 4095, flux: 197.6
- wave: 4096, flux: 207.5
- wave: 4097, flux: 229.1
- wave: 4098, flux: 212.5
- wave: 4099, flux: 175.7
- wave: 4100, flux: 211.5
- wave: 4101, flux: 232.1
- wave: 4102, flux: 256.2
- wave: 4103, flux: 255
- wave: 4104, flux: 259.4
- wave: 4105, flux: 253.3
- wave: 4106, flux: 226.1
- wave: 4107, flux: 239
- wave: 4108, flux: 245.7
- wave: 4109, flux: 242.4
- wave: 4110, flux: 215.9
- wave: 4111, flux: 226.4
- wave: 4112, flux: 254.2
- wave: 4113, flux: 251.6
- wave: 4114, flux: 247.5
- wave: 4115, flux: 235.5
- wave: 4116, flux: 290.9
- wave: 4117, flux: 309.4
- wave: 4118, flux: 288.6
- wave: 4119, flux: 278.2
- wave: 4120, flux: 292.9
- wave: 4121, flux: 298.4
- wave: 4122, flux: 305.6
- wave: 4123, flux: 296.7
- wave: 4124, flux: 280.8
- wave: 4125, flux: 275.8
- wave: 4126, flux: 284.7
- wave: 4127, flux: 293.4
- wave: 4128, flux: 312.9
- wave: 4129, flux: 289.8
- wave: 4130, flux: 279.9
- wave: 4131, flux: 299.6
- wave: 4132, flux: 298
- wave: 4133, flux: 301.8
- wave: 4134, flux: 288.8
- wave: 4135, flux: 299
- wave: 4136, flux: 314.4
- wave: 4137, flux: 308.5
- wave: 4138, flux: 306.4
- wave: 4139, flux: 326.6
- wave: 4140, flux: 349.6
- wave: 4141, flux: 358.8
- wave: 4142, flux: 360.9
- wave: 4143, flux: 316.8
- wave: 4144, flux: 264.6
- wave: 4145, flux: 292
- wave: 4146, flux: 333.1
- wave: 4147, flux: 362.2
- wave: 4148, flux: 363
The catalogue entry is 9.3 Angstrom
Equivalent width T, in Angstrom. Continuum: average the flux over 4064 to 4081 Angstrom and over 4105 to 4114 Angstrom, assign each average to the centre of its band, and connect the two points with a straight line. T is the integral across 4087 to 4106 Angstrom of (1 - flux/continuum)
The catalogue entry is 2.4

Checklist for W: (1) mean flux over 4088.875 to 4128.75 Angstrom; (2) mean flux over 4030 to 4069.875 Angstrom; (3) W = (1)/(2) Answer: 0.74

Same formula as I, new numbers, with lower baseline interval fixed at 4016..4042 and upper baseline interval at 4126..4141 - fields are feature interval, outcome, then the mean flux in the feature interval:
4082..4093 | 3.39 Angstrom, 226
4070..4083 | 1.64 Angstrom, 290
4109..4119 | 1.80 Angstrom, 258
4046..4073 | 1.69 Angstrom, 318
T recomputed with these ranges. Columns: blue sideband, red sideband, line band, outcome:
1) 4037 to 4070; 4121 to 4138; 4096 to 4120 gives 4.8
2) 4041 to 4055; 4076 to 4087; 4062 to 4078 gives -0.2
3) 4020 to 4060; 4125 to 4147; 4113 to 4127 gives 1.5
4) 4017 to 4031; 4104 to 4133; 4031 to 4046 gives -1.2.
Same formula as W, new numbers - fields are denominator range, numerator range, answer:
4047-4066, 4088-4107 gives 0.68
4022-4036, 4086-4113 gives 0.64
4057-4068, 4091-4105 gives 0.77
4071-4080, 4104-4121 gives 0.86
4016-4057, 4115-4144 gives 0.84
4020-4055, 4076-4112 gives 0.65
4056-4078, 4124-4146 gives 1.04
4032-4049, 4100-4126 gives 0.70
